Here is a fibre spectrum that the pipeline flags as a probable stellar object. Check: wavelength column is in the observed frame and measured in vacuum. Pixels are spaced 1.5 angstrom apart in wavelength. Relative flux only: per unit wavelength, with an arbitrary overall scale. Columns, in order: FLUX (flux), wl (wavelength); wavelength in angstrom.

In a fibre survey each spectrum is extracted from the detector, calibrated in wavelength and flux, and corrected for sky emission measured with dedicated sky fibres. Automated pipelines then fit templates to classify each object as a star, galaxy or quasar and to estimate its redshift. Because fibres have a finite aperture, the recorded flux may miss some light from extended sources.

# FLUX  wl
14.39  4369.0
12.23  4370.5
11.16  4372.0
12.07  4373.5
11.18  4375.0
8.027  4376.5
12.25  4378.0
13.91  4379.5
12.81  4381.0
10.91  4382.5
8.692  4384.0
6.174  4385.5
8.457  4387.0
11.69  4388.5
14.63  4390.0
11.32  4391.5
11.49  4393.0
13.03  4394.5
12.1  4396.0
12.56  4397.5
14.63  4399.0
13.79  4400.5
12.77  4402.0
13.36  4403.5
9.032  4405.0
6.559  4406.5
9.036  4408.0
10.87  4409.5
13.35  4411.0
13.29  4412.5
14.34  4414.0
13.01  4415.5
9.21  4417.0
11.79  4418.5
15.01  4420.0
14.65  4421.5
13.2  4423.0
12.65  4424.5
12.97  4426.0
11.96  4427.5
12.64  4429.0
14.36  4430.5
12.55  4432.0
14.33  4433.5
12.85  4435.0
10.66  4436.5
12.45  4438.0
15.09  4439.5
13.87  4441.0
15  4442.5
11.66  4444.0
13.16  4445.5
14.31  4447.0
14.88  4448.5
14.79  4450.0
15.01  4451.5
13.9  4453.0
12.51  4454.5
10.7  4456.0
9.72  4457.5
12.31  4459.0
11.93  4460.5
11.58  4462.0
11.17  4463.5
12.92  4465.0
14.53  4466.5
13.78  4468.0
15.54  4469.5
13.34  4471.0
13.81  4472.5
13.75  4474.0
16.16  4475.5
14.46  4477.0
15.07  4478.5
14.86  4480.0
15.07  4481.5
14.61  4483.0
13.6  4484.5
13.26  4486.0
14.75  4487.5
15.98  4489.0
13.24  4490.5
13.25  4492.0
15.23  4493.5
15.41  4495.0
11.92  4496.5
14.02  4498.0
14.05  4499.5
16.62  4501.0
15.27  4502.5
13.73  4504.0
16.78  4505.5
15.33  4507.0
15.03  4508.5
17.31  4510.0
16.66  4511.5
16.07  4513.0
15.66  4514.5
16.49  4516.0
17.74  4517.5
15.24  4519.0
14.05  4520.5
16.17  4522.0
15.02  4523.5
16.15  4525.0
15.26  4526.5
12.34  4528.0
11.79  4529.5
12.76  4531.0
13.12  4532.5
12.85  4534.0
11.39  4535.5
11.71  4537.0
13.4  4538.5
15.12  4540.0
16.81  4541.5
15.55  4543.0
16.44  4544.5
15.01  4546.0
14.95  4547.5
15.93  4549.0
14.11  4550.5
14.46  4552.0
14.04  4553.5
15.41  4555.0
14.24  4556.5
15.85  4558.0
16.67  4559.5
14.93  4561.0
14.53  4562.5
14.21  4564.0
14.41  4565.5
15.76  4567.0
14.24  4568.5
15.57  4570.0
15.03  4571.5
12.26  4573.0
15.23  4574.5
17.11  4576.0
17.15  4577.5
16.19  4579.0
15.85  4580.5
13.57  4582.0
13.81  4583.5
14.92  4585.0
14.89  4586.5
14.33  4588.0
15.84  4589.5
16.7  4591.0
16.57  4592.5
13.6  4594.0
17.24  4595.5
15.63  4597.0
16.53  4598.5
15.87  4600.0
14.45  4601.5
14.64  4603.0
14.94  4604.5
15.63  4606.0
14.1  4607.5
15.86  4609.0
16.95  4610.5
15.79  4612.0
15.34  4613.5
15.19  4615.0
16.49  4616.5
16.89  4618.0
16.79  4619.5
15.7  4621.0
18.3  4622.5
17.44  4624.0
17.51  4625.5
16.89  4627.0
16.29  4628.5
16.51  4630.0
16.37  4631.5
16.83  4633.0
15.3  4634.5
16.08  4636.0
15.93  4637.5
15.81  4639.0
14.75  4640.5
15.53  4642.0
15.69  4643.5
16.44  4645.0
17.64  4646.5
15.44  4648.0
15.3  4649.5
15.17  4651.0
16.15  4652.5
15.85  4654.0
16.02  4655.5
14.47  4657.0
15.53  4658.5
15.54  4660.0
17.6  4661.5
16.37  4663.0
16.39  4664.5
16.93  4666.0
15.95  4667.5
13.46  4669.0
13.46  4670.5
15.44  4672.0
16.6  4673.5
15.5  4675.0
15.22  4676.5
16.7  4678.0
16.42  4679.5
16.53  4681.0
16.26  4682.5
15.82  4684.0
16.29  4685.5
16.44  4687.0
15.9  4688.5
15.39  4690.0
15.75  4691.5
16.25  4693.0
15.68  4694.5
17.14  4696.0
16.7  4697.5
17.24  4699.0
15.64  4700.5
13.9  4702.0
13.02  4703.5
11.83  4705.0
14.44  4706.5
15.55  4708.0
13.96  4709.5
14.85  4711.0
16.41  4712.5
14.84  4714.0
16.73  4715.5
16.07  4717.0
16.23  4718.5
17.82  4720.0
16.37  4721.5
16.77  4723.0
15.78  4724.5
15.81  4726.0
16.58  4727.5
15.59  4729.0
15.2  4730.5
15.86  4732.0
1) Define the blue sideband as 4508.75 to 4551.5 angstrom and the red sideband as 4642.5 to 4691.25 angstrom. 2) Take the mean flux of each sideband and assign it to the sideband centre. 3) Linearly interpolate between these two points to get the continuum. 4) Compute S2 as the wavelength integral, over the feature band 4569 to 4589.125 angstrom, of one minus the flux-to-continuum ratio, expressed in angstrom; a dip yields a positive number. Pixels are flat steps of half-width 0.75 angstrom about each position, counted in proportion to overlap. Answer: 0.16 angstrom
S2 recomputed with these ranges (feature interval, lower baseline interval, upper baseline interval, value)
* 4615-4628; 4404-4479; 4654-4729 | -1.7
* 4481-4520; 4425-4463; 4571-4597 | -3.2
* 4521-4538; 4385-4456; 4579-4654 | 1.0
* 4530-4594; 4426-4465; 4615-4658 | 0.5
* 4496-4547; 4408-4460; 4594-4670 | -1.9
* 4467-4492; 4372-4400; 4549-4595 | -2.2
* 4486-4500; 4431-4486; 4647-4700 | -0.3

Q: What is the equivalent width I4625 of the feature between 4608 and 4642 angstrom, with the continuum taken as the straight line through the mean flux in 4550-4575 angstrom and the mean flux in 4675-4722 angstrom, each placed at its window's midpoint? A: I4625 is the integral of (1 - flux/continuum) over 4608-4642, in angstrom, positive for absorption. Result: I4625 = -2.4 angstrom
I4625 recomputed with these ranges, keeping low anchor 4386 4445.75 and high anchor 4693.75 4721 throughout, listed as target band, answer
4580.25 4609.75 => -1.94 angstrom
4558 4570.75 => -1.01 angstrom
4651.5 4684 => -1.68 angstrom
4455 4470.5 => 0.61 angstrom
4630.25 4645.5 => -1.19 angstrom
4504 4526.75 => -4.05 angstrom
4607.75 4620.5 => -1.39 angstrom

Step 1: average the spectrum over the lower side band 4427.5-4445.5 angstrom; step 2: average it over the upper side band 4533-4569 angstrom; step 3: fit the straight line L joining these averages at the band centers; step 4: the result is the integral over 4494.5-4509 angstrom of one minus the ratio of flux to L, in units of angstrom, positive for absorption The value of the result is -0.8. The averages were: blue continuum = 13.2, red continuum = 14.7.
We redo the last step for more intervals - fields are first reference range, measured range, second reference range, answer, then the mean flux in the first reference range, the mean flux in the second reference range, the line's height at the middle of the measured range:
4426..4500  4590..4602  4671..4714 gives -0.9 angstrom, 13.6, 15.6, 14.7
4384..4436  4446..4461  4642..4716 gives -0.4 angstrom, 12.1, 15.7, 12.7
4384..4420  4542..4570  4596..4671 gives -1.2 angstrom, 11.6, 15.9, 14.5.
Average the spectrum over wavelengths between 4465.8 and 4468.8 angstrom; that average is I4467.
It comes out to 14.2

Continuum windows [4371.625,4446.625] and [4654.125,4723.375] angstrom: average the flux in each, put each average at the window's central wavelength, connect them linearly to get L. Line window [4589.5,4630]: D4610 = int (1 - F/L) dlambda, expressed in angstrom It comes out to -3.7 angstrom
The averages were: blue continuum 12.1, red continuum 15.7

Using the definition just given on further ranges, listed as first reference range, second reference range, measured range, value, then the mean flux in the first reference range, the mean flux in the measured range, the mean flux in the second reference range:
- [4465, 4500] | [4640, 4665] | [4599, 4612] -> 0.1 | 14.3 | 15.4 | 15.9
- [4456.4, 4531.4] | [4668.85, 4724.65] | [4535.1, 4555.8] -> 0.1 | 14.4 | 14.6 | 15.7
